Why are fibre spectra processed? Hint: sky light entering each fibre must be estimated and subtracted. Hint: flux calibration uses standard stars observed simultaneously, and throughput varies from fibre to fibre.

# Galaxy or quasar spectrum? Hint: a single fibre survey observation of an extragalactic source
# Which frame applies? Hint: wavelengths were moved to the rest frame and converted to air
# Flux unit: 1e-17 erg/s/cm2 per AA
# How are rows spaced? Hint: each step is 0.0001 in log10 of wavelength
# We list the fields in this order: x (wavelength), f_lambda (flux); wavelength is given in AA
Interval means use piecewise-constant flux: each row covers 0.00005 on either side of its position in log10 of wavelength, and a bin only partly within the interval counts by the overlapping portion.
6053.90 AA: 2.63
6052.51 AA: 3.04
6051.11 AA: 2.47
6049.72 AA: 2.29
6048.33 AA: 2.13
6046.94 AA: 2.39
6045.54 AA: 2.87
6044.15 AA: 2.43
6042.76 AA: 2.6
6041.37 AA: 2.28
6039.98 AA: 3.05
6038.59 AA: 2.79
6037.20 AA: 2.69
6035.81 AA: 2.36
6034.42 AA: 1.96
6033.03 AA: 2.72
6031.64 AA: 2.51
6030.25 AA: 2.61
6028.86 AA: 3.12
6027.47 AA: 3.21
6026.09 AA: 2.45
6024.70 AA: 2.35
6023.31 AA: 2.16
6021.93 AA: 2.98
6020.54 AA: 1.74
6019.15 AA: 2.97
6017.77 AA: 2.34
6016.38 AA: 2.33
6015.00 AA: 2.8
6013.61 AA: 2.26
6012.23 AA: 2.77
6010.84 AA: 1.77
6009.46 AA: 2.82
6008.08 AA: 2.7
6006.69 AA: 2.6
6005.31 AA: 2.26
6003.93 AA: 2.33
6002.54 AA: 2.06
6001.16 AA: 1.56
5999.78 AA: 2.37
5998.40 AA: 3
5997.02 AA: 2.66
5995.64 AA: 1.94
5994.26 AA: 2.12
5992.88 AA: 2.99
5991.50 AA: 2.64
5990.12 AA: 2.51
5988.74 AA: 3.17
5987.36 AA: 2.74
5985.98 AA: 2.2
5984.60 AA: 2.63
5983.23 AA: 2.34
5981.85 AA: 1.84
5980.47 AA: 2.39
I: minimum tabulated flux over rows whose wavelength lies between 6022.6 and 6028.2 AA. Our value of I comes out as 2.16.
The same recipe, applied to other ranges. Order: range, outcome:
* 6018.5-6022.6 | 1.74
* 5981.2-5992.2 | 1.84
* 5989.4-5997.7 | 1.94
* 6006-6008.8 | 2.6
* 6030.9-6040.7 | 1.96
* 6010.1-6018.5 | 1.77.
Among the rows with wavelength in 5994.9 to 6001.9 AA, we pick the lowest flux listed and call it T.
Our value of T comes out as 1.56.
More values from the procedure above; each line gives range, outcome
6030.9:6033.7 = 2.51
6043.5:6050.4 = 2.13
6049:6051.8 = 2.29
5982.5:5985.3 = 2.34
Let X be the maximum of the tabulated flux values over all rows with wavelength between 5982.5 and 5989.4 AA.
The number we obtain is 3.17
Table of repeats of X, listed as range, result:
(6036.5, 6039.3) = 2.79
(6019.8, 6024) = 2.98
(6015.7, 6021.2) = 2.97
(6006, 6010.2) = 2.82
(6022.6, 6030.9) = 3.21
